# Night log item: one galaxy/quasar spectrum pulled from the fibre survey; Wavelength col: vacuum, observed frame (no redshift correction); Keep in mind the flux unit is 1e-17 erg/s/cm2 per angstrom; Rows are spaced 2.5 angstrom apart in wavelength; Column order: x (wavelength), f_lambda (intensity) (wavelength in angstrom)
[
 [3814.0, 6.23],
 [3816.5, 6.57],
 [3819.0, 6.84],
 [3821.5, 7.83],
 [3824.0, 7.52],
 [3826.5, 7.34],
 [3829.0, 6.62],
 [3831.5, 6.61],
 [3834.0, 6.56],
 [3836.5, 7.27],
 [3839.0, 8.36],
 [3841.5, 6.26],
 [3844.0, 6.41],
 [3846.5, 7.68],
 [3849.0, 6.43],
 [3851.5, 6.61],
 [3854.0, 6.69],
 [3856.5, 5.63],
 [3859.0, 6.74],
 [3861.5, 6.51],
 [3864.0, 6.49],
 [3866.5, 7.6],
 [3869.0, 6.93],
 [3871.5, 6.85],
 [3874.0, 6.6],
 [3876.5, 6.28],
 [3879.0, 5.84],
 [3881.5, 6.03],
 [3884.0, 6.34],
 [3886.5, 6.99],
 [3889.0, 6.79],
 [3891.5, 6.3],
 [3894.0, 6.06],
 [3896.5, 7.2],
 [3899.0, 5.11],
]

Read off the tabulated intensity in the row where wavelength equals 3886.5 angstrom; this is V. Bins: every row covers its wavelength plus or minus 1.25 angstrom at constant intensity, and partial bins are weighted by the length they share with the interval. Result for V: 6.99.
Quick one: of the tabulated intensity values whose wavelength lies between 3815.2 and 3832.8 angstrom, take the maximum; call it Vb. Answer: 7.83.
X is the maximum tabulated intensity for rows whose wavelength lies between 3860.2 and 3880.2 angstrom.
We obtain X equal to 7.6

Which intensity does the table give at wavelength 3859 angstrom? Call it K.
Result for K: 6.74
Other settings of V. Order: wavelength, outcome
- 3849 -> 6.43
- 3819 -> 6.84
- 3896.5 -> 7.2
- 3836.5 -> 7.27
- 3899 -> 5.11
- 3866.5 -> 7.6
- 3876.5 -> 6.28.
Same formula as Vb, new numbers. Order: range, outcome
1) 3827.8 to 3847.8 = 8.36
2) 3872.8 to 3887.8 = 6.99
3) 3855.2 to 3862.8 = 6.74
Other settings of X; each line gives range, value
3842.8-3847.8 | 7.68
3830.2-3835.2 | 6.61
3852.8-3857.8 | 6.69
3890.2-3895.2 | 6.3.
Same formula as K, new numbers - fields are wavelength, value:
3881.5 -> 6.03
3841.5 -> 6.26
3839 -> 8.36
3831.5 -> 6.61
